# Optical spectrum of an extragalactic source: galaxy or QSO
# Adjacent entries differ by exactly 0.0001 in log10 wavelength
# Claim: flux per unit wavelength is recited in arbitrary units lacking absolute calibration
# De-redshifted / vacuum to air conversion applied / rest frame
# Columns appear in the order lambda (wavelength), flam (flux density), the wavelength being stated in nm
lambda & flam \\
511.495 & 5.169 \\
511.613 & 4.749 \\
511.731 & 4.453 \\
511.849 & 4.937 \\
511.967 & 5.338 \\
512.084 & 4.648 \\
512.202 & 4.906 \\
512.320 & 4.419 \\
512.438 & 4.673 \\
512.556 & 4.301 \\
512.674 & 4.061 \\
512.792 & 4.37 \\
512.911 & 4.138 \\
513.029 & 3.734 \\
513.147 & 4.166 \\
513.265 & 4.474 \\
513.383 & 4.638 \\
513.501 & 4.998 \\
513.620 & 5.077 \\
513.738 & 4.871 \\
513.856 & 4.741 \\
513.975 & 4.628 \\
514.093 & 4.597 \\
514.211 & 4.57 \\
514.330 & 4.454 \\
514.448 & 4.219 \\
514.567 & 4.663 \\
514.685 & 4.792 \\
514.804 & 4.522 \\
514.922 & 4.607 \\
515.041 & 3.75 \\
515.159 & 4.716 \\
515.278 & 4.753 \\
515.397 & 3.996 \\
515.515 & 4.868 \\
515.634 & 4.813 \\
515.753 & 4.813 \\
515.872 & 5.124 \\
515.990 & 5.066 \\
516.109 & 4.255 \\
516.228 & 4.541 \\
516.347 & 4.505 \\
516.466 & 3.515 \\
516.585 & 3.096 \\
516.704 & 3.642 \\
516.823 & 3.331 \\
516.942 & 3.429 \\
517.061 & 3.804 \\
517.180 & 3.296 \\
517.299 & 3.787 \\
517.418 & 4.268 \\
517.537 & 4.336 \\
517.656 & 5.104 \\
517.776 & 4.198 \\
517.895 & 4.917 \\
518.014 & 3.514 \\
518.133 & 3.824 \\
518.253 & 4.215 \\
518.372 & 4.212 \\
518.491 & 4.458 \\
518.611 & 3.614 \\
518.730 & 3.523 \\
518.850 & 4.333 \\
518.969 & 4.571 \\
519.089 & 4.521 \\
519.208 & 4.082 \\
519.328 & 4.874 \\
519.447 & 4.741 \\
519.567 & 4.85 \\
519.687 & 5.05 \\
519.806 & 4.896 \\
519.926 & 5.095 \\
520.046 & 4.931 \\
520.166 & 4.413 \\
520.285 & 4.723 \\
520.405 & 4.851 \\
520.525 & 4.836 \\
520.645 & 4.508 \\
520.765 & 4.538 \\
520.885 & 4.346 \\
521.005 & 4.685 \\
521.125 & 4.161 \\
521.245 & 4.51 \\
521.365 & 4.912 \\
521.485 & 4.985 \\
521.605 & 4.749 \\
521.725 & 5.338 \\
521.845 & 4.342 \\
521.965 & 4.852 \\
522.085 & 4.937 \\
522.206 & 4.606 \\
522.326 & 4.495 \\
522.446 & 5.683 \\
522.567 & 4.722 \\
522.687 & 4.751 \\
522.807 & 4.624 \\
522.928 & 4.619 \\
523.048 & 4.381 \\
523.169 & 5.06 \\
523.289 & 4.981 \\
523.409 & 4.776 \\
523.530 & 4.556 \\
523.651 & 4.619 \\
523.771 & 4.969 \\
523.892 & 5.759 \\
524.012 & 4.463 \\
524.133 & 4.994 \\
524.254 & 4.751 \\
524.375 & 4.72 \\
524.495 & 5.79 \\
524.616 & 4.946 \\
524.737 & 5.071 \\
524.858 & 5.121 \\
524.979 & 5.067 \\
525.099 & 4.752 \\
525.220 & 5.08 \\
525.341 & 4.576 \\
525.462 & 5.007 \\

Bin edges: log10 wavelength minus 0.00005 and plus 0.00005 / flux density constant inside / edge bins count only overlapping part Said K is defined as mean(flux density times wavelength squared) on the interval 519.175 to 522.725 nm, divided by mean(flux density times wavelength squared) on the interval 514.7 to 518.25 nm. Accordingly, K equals 1.14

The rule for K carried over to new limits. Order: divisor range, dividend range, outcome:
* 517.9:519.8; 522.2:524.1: 1.13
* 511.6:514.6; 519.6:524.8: 1.09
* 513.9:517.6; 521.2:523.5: 1.15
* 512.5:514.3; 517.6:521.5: 1.03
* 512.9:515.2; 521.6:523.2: 1.09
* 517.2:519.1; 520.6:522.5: 1.14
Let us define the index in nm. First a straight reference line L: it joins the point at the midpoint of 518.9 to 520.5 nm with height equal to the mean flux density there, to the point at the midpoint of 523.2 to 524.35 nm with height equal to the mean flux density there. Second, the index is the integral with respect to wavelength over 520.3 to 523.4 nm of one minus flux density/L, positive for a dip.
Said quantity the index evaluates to 0.046 nm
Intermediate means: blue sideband 4.74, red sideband 4.87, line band 4.74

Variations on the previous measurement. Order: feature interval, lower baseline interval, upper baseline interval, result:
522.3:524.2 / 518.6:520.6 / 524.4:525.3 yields 0.04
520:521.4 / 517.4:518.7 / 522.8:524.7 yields -0.02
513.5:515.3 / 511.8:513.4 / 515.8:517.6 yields -0.14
